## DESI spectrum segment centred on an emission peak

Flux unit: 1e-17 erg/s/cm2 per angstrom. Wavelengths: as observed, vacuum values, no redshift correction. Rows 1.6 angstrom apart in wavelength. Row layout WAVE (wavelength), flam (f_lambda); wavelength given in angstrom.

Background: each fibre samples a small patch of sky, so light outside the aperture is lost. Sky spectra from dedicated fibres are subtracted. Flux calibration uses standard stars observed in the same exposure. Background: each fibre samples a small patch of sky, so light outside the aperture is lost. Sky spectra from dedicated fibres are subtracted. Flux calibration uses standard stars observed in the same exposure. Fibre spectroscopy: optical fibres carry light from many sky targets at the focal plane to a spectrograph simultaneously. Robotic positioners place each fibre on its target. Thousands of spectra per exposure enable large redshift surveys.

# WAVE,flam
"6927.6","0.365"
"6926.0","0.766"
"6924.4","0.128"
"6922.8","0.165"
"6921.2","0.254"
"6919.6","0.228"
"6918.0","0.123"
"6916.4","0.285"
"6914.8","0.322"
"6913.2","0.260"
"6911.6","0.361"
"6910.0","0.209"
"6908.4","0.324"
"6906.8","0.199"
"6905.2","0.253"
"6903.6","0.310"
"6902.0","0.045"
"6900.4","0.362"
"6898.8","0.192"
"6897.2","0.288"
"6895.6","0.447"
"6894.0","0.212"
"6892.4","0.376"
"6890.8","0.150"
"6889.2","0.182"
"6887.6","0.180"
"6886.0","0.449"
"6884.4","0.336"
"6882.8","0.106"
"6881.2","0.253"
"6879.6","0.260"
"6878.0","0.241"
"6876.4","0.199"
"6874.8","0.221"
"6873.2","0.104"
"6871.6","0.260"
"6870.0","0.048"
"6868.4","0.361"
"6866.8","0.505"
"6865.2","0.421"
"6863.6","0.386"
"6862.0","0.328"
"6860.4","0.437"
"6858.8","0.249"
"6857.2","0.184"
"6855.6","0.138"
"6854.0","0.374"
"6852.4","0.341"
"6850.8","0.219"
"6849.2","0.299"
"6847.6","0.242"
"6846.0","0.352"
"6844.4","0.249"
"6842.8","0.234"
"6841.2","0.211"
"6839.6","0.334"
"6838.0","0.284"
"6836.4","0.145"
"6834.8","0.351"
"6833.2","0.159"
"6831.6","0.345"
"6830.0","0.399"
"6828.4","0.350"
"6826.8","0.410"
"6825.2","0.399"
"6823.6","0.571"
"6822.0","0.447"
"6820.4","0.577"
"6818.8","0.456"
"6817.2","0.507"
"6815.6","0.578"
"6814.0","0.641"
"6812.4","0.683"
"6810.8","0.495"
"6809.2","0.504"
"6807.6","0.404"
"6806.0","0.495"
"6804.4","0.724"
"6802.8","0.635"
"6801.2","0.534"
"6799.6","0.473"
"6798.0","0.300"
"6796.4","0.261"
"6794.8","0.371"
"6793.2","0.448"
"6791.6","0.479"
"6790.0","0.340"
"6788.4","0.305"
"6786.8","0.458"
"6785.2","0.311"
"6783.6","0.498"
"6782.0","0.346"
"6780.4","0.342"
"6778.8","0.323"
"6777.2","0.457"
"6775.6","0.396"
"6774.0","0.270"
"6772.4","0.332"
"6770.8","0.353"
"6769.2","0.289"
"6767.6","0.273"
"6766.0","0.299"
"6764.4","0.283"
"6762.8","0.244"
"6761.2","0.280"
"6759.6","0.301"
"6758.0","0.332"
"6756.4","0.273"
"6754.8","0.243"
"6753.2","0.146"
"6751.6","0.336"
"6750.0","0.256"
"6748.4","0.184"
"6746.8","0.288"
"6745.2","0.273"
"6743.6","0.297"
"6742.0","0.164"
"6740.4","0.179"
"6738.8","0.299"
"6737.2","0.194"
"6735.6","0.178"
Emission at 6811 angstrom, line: C IV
